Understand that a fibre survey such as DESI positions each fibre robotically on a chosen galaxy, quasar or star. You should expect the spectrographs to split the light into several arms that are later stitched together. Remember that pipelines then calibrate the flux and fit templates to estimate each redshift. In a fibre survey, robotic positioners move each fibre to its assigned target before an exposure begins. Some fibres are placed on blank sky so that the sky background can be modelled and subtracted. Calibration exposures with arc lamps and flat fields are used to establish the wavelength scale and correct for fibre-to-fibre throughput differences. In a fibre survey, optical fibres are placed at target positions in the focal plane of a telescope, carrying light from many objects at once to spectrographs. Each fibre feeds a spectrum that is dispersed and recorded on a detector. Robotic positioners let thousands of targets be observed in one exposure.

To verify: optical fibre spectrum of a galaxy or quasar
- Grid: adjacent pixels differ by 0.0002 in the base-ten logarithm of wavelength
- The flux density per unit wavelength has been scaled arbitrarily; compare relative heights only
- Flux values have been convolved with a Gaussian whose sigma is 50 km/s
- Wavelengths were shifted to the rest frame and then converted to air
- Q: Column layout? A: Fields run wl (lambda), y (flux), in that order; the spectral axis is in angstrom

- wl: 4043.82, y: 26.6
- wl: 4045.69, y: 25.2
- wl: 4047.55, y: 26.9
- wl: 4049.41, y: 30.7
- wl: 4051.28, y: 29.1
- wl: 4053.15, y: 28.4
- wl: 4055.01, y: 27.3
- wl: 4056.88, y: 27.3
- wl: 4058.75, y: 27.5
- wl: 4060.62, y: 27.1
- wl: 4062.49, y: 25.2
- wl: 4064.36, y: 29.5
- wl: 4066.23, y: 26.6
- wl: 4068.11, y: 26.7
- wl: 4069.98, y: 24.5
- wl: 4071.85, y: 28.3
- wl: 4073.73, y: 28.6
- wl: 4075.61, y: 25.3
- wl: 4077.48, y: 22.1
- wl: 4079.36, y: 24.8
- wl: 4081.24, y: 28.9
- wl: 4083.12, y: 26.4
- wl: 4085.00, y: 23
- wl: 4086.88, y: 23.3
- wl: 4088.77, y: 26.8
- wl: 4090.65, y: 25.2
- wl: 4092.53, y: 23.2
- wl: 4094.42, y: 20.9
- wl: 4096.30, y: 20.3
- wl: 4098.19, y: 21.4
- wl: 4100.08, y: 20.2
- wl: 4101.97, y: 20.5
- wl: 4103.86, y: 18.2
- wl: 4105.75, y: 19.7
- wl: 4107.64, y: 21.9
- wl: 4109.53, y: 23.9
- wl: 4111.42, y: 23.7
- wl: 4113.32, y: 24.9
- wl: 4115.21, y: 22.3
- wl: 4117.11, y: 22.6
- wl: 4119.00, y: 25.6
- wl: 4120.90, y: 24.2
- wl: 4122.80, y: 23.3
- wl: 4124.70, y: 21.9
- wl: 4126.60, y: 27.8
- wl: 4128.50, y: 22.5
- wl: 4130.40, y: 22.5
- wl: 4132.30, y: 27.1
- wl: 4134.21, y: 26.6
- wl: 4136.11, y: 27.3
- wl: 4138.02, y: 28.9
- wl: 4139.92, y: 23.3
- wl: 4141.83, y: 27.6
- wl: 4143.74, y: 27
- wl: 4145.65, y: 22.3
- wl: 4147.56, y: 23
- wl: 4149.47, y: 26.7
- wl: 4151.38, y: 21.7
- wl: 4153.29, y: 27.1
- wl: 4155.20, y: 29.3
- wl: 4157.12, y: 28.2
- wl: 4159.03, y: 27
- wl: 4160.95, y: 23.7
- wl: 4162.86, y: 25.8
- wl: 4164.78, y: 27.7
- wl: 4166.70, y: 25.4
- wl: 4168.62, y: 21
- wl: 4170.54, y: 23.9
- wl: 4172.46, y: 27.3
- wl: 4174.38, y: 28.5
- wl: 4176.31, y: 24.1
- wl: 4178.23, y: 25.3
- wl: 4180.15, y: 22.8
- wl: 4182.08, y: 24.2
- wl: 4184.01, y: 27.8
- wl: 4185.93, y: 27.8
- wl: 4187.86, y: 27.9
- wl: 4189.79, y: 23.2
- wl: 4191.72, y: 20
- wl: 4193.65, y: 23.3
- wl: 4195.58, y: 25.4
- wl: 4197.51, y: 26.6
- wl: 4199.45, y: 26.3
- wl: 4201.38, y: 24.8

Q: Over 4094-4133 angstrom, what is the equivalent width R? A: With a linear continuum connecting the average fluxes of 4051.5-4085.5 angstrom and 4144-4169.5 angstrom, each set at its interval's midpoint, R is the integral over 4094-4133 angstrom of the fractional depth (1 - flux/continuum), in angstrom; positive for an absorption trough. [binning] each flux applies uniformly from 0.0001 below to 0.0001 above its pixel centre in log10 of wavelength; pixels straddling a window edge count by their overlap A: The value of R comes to 5.0 angstrom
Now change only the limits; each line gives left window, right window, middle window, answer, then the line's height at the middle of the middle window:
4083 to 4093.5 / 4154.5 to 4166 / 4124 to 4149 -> 0.8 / 26.1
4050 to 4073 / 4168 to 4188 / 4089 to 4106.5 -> 3.6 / 26.8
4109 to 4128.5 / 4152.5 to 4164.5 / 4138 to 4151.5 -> 0.4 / 25.9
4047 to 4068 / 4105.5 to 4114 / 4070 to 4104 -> 1.7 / 25.1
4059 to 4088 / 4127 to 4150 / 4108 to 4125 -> 1.3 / 25.6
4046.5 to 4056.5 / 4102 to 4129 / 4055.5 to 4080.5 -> 0.5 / 27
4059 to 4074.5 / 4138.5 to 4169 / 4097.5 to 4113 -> 3.0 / 26.4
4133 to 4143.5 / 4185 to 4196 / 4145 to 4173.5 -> 0.5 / 25.9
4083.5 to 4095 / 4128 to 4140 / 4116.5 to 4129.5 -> 0.7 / 25.3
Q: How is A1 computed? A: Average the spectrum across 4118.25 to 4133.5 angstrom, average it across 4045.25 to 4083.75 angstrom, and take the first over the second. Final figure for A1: 0.9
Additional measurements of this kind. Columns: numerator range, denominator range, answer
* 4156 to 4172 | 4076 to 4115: 1.11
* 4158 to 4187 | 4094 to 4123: 1.15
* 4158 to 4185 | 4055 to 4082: 0.95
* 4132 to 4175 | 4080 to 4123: 1.12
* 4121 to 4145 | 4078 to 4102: 1.08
